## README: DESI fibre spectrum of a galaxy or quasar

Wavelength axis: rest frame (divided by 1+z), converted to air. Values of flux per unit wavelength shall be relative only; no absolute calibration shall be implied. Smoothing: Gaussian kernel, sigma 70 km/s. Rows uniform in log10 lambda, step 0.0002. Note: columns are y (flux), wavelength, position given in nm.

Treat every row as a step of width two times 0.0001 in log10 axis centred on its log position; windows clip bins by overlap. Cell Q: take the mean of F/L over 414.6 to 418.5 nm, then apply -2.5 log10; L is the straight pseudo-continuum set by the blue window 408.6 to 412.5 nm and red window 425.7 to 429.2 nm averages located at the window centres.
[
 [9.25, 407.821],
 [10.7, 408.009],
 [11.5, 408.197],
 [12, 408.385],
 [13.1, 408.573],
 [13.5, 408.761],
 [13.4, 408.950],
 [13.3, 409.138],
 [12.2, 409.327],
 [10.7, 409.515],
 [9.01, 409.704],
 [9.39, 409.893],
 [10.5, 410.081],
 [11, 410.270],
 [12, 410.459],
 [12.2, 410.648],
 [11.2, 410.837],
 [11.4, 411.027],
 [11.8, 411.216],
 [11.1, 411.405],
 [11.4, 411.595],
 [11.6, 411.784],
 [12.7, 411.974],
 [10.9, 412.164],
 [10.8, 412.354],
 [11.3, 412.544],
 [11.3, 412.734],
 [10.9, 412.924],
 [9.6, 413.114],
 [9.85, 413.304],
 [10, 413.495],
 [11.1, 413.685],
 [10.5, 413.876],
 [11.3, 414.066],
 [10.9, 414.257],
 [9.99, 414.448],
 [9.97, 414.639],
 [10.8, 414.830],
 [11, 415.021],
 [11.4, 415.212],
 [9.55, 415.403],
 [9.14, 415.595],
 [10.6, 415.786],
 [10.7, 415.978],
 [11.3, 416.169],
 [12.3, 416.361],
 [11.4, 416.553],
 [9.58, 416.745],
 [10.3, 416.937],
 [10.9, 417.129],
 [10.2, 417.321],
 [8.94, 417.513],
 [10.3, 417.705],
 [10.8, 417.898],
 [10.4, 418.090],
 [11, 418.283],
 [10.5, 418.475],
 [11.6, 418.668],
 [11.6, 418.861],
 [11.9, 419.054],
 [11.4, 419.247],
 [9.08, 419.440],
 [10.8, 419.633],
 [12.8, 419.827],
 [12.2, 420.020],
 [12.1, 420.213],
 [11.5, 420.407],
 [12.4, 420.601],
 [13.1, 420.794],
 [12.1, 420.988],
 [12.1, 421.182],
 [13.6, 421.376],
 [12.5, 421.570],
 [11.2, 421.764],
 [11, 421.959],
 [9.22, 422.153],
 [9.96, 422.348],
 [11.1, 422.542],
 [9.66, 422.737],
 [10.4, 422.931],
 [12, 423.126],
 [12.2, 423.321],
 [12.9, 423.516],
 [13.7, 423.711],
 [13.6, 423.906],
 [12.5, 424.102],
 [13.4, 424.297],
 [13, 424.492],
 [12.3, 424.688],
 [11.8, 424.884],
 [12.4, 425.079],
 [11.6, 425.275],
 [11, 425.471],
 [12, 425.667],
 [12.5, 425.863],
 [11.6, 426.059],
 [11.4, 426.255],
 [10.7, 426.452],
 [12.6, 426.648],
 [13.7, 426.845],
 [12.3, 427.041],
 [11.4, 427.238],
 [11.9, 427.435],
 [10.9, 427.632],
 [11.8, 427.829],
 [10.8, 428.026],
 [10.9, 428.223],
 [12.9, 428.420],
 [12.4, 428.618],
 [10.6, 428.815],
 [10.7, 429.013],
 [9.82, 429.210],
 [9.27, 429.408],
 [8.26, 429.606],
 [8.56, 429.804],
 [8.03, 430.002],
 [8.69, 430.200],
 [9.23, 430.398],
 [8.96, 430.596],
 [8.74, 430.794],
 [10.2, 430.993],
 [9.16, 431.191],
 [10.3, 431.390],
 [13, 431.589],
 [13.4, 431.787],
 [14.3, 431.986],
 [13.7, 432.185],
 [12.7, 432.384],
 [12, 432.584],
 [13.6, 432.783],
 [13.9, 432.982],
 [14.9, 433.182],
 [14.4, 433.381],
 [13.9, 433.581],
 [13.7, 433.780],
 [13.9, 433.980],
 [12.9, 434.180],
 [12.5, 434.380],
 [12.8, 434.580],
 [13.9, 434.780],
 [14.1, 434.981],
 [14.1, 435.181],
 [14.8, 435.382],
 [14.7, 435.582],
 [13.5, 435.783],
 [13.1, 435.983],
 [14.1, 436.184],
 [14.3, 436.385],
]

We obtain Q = 0.10 mag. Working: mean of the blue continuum 11.5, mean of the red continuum 11.7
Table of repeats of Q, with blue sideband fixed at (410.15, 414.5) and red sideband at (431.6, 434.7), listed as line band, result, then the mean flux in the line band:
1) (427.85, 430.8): 0.295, 9.94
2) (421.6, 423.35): 0.142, 10.8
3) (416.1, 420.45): 0.075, 11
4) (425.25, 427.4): 0.071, 11.9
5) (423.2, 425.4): -0.015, 12.6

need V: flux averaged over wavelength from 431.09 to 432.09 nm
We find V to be 12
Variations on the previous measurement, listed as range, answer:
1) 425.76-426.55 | 11.6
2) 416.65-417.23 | 10.3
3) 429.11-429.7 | 9.13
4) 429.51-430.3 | 8.39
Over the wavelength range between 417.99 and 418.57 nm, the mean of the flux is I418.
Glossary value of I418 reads 10.6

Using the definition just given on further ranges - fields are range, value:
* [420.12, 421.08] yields 12.2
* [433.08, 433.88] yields 14.2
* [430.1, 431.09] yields 9.16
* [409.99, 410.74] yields 11.4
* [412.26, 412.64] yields 11.1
